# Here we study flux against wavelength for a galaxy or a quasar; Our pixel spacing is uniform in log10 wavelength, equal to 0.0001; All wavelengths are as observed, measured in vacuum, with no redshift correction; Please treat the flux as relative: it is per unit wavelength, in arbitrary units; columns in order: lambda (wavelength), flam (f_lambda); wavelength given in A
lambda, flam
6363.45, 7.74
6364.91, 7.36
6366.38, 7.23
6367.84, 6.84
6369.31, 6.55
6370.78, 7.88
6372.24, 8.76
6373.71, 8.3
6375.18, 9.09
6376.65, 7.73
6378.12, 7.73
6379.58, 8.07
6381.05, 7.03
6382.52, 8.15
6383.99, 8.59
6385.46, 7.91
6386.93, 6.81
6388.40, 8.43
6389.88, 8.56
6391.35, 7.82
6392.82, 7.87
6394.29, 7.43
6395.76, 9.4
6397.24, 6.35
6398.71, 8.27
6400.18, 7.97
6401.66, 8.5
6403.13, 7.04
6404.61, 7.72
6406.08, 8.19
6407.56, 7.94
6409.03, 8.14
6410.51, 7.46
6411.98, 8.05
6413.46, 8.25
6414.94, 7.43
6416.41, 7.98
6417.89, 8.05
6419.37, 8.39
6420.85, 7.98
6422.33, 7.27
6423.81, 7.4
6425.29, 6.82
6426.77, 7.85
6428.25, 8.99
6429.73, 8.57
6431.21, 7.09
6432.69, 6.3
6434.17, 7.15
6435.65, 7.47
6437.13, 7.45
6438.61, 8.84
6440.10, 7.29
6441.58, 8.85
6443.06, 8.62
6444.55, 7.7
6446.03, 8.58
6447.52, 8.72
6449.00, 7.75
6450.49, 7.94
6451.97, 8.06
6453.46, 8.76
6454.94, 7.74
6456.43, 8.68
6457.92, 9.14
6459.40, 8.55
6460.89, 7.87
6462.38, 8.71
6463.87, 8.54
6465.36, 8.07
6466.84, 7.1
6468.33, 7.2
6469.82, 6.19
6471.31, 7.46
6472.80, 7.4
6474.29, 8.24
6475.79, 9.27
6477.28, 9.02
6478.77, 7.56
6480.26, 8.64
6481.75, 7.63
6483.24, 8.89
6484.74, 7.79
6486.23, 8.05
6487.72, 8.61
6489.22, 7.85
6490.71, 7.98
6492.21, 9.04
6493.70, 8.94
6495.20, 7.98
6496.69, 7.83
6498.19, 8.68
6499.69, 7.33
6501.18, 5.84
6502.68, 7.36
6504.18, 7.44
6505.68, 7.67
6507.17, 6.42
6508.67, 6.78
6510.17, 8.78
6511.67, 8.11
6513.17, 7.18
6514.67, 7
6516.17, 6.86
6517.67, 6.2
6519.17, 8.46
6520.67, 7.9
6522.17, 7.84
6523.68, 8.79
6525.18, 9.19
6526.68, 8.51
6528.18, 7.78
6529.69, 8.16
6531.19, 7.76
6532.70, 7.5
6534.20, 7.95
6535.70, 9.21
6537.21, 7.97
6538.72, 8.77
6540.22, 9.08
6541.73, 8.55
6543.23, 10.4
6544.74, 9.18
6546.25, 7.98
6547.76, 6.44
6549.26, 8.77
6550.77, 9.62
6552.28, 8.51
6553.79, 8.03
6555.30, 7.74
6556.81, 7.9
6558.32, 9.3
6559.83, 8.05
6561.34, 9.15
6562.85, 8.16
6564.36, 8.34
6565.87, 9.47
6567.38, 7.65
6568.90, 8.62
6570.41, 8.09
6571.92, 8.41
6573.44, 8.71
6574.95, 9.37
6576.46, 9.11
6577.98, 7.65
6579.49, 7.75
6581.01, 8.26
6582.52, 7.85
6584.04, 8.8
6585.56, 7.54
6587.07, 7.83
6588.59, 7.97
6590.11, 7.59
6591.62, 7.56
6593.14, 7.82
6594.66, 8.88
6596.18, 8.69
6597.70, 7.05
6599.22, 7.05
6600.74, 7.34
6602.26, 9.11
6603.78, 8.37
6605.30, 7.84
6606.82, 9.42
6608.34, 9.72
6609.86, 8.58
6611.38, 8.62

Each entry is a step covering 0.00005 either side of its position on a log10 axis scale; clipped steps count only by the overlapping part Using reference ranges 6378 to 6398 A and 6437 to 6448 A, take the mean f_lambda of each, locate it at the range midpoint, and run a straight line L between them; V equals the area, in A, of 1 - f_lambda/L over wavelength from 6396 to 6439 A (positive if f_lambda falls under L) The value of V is 1.7 A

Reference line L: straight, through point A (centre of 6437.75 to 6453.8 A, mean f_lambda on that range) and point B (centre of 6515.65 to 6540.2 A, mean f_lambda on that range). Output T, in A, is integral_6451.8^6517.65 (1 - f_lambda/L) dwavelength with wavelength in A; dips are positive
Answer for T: 2.3 A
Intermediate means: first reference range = 8.26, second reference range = 8.1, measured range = 7.89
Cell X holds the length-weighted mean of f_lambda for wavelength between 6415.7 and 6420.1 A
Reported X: 8.13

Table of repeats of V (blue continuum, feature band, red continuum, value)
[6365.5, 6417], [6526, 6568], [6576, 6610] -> -1.79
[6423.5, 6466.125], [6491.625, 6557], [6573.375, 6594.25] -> 0.52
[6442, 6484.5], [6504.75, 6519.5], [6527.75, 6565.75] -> 1.77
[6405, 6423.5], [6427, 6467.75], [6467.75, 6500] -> -0.47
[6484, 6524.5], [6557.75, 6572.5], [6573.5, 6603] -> -0.98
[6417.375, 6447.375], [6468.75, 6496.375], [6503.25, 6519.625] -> -2.22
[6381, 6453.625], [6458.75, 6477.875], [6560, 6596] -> 0.16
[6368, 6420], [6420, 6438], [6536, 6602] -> 1.03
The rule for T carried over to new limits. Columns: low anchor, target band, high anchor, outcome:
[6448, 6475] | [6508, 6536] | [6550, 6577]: 1.5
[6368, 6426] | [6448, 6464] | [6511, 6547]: -0.7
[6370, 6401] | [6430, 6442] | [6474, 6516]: 0.6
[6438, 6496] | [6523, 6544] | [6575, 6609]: -0.9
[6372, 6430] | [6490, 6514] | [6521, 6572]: 1.7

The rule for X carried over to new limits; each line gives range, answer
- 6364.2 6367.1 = 7.28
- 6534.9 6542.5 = 8.72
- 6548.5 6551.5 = 9.2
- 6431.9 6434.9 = 6.73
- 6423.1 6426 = 7.11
